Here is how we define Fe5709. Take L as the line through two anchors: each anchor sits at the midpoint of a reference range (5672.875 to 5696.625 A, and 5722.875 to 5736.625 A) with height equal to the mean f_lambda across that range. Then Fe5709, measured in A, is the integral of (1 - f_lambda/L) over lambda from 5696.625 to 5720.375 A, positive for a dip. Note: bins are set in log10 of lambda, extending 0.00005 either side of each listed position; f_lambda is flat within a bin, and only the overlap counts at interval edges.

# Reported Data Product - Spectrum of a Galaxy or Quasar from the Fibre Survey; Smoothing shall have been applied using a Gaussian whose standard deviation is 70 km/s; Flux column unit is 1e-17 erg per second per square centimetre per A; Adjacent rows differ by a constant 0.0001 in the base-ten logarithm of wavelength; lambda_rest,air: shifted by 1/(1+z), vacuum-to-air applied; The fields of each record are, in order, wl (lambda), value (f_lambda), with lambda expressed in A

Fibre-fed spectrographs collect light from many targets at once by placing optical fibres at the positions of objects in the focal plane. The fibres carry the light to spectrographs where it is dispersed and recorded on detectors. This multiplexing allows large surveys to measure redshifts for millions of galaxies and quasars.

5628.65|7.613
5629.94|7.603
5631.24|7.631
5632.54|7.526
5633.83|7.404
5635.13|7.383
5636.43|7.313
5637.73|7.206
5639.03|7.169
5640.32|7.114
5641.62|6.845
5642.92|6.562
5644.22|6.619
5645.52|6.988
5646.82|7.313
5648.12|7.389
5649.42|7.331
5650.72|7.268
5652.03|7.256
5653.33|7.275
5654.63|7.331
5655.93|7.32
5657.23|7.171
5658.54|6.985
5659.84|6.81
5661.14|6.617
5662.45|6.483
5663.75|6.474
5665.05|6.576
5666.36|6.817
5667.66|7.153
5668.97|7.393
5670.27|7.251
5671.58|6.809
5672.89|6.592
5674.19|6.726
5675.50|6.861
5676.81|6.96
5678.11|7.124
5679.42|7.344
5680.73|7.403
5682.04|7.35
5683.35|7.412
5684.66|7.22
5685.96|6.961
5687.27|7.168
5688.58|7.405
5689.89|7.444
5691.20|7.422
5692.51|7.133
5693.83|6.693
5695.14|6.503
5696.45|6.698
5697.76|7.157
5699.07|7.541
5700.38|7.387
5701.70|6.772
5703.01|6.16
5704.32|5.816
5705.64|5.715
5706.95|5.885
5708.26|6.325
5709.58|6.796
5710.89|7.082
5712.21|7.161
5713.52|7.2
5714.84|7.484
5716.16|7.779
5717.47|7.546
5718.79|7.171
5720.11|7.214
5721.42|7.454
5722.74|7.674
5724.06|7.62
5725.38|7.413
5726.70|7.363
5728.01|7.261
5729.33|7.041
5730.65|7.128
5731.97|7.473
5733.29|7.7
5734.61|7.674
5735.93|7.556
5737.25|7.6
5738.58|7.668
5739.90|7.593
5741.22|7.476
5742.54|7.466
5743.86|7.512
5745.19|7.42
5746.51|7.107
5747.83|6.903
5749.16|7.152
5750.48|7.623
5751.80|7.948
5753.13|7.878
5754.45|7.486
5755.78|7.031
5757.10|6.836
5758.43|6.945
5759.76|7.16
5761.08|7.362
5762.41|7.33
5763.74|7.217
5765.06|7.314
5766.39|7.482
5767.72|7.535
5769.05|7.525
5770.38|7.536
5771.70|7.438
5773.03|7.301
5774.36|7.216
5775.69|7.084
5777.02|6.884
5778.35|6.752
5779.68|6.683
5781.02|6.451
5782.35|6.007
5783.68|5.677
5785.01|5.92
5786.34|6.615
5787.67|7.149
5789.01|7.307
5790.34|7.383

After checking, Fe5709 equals 1.3 A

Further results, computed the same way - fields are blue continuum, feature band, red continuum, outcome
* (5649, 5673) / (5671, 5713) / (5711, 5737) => 1.7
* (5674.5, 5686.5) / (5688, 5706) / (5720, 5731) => 0.9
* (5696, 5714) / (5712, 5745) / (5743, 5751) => -2.0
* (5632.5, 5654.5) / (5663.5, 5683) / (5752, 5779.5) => 0.5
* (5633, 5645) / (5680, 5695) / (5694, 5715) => -0.9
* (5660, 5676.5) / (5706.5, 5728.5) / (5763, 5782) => -0.8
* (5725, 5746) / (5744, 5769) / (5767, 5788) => -0.6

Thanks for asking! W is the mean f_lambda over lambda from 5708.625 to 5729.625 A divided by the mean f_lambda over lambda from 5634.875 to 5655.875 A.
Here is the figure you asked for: 1.0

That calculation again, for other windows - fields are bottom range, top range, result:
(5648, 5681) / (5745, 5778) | 1.04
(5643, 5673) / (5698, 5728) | 1.00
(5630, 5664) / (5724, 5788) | 1.01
